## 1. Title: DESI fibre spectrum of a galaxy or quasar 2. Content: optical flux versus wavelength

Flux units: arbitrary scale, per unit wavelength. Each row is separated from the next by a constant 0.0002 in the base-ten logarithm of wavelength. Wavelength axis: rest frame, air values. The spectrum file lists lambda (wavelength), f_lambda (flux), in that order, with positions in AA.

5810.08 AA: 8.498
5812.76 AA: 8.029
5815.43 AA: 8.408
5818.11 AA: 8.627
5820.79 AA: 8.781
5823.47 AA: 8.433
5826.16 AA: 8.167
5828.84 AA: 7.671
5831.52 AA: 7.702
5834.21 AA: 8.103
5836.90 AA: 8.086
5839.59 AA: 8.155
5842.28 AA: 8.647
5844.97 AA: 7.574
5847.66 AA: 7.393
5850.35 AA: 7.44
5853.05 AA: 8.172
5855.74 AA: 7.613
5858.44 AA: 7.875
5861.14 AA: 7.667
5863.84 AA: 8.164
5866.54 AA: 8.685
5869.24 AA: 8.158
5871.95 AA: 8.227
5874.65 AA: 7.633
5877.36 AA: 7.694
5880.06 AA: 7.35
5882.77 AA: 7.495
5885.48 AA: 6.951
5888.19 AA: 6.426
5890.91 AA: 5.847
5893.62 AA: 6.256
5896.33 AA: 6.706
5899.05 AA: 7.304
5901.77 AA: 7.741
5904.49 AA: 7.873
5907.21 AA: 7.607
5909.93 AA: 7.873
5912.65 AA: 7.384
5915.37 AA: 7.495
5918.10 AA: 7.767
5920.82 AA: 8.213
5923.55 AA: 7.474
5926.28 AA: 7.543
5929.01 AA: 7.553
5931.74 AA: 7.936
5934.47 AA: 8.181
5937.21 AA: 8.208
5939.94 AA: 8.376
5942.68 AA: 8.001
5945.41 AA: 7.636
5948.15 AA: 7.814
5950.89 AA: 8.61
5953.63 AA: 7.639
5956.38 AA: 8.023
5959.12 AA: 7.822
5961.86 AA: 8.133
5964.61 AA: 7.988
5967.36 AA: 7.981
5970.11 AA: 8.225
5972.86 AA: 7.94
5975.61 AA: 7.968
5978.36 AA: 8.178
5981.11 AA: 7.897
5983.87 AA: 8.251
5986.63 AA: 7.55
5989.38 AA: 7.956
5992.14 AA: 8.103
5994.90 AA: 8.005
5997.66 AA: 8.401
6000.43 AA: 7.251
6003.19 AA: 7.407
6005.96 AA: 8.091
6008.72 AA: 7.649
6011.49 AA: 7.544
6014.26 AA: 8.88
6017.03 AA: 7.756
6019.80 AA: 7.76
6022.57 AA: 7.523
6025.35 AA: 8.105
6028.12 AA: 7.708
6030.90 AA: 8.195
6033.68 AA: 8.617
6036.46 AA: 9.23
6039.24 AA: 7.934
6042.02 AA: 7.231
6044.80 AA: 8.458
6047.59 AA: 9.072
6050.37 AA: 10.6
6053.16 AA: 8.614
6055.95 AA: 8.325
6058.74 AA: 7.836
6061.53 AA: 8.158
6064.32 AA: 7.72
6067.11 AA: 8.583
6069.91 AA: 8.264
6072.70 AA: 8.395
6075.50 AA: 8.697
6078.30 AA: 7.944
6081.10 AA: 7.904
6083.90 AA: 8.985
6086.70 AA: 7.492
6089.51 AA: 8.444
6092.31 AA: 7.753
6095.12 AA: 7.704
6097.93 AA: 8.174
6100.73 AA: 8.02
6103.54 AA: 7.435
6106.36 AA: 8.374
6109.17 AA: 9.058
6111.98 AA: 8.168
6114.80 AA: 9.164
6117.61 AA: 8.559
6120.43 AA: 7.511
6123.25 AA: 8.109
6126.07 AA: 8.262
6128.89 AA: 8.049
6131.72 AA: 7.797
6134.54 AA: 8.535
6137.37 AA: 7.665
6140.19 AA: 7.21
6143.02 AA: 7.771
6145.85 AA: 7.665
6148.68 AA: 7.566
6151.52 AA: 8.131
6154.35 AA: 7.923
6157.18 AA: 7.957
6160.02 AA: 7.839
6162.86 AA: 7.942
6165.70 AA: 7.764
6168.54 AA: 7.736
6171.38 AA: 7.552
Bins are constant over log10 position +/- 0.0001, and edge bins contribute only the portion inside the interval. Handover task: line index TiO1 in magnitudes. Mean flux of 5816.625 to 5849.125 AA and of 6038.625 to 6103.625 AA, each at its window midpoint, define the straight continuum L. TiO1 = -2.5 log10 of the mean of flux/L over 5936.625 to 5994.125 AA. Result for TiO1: 0.024 mag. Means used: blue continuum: 8.11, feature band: 8.01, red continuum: 8.26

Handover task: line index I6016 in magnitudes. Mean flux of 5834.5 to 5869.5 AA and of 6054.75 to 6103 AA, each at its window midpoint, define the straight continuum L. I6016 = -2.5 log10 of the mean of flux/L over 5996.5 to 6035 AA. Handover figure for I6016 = 0.023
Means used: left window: 7.97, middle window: 7.92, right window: 8.13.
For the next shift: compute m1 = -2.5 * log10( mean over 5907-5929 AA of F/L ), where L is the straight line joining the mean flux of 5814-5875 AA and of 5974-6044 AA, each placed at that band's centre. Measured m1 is 0.05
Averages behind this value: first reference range 8.07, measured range 7.67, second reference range 7.97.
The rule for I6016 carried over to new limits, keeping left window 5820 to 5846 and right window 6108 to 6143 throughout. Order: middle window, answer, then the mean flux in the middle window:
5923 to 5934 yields 0.062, 7.68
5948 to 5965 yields 0.016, 8.02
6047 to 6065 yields -0.063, 8.63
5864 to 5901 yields 0.114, 7.32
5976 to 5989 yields 0.023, 7.97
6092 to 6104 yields 0.040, 7.85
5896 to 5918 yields 0.081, 7.55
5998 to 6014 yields 0.056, 7.73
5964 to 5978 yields 0.014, 8.03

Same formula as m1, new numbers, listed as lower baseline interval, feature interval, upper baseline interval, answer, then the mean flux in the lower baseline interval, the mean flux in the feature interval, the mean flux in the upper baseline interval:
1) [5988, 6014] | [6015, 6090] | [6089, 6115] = -0.03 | 7.87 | 8.28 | 8.18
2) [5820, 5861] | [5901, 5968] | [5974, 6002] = 0.01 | 7.97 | 7.88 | 7.95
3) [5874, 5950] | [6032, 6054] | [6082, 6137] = -0.10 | 7.52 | 8.72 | 8.18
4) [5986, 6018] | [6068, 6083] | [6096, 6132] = -0.02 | 7.89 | 8.28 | 8.21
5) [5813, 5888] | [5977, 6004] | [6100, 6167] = 0.01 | 7.94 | 7.91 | 8.02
